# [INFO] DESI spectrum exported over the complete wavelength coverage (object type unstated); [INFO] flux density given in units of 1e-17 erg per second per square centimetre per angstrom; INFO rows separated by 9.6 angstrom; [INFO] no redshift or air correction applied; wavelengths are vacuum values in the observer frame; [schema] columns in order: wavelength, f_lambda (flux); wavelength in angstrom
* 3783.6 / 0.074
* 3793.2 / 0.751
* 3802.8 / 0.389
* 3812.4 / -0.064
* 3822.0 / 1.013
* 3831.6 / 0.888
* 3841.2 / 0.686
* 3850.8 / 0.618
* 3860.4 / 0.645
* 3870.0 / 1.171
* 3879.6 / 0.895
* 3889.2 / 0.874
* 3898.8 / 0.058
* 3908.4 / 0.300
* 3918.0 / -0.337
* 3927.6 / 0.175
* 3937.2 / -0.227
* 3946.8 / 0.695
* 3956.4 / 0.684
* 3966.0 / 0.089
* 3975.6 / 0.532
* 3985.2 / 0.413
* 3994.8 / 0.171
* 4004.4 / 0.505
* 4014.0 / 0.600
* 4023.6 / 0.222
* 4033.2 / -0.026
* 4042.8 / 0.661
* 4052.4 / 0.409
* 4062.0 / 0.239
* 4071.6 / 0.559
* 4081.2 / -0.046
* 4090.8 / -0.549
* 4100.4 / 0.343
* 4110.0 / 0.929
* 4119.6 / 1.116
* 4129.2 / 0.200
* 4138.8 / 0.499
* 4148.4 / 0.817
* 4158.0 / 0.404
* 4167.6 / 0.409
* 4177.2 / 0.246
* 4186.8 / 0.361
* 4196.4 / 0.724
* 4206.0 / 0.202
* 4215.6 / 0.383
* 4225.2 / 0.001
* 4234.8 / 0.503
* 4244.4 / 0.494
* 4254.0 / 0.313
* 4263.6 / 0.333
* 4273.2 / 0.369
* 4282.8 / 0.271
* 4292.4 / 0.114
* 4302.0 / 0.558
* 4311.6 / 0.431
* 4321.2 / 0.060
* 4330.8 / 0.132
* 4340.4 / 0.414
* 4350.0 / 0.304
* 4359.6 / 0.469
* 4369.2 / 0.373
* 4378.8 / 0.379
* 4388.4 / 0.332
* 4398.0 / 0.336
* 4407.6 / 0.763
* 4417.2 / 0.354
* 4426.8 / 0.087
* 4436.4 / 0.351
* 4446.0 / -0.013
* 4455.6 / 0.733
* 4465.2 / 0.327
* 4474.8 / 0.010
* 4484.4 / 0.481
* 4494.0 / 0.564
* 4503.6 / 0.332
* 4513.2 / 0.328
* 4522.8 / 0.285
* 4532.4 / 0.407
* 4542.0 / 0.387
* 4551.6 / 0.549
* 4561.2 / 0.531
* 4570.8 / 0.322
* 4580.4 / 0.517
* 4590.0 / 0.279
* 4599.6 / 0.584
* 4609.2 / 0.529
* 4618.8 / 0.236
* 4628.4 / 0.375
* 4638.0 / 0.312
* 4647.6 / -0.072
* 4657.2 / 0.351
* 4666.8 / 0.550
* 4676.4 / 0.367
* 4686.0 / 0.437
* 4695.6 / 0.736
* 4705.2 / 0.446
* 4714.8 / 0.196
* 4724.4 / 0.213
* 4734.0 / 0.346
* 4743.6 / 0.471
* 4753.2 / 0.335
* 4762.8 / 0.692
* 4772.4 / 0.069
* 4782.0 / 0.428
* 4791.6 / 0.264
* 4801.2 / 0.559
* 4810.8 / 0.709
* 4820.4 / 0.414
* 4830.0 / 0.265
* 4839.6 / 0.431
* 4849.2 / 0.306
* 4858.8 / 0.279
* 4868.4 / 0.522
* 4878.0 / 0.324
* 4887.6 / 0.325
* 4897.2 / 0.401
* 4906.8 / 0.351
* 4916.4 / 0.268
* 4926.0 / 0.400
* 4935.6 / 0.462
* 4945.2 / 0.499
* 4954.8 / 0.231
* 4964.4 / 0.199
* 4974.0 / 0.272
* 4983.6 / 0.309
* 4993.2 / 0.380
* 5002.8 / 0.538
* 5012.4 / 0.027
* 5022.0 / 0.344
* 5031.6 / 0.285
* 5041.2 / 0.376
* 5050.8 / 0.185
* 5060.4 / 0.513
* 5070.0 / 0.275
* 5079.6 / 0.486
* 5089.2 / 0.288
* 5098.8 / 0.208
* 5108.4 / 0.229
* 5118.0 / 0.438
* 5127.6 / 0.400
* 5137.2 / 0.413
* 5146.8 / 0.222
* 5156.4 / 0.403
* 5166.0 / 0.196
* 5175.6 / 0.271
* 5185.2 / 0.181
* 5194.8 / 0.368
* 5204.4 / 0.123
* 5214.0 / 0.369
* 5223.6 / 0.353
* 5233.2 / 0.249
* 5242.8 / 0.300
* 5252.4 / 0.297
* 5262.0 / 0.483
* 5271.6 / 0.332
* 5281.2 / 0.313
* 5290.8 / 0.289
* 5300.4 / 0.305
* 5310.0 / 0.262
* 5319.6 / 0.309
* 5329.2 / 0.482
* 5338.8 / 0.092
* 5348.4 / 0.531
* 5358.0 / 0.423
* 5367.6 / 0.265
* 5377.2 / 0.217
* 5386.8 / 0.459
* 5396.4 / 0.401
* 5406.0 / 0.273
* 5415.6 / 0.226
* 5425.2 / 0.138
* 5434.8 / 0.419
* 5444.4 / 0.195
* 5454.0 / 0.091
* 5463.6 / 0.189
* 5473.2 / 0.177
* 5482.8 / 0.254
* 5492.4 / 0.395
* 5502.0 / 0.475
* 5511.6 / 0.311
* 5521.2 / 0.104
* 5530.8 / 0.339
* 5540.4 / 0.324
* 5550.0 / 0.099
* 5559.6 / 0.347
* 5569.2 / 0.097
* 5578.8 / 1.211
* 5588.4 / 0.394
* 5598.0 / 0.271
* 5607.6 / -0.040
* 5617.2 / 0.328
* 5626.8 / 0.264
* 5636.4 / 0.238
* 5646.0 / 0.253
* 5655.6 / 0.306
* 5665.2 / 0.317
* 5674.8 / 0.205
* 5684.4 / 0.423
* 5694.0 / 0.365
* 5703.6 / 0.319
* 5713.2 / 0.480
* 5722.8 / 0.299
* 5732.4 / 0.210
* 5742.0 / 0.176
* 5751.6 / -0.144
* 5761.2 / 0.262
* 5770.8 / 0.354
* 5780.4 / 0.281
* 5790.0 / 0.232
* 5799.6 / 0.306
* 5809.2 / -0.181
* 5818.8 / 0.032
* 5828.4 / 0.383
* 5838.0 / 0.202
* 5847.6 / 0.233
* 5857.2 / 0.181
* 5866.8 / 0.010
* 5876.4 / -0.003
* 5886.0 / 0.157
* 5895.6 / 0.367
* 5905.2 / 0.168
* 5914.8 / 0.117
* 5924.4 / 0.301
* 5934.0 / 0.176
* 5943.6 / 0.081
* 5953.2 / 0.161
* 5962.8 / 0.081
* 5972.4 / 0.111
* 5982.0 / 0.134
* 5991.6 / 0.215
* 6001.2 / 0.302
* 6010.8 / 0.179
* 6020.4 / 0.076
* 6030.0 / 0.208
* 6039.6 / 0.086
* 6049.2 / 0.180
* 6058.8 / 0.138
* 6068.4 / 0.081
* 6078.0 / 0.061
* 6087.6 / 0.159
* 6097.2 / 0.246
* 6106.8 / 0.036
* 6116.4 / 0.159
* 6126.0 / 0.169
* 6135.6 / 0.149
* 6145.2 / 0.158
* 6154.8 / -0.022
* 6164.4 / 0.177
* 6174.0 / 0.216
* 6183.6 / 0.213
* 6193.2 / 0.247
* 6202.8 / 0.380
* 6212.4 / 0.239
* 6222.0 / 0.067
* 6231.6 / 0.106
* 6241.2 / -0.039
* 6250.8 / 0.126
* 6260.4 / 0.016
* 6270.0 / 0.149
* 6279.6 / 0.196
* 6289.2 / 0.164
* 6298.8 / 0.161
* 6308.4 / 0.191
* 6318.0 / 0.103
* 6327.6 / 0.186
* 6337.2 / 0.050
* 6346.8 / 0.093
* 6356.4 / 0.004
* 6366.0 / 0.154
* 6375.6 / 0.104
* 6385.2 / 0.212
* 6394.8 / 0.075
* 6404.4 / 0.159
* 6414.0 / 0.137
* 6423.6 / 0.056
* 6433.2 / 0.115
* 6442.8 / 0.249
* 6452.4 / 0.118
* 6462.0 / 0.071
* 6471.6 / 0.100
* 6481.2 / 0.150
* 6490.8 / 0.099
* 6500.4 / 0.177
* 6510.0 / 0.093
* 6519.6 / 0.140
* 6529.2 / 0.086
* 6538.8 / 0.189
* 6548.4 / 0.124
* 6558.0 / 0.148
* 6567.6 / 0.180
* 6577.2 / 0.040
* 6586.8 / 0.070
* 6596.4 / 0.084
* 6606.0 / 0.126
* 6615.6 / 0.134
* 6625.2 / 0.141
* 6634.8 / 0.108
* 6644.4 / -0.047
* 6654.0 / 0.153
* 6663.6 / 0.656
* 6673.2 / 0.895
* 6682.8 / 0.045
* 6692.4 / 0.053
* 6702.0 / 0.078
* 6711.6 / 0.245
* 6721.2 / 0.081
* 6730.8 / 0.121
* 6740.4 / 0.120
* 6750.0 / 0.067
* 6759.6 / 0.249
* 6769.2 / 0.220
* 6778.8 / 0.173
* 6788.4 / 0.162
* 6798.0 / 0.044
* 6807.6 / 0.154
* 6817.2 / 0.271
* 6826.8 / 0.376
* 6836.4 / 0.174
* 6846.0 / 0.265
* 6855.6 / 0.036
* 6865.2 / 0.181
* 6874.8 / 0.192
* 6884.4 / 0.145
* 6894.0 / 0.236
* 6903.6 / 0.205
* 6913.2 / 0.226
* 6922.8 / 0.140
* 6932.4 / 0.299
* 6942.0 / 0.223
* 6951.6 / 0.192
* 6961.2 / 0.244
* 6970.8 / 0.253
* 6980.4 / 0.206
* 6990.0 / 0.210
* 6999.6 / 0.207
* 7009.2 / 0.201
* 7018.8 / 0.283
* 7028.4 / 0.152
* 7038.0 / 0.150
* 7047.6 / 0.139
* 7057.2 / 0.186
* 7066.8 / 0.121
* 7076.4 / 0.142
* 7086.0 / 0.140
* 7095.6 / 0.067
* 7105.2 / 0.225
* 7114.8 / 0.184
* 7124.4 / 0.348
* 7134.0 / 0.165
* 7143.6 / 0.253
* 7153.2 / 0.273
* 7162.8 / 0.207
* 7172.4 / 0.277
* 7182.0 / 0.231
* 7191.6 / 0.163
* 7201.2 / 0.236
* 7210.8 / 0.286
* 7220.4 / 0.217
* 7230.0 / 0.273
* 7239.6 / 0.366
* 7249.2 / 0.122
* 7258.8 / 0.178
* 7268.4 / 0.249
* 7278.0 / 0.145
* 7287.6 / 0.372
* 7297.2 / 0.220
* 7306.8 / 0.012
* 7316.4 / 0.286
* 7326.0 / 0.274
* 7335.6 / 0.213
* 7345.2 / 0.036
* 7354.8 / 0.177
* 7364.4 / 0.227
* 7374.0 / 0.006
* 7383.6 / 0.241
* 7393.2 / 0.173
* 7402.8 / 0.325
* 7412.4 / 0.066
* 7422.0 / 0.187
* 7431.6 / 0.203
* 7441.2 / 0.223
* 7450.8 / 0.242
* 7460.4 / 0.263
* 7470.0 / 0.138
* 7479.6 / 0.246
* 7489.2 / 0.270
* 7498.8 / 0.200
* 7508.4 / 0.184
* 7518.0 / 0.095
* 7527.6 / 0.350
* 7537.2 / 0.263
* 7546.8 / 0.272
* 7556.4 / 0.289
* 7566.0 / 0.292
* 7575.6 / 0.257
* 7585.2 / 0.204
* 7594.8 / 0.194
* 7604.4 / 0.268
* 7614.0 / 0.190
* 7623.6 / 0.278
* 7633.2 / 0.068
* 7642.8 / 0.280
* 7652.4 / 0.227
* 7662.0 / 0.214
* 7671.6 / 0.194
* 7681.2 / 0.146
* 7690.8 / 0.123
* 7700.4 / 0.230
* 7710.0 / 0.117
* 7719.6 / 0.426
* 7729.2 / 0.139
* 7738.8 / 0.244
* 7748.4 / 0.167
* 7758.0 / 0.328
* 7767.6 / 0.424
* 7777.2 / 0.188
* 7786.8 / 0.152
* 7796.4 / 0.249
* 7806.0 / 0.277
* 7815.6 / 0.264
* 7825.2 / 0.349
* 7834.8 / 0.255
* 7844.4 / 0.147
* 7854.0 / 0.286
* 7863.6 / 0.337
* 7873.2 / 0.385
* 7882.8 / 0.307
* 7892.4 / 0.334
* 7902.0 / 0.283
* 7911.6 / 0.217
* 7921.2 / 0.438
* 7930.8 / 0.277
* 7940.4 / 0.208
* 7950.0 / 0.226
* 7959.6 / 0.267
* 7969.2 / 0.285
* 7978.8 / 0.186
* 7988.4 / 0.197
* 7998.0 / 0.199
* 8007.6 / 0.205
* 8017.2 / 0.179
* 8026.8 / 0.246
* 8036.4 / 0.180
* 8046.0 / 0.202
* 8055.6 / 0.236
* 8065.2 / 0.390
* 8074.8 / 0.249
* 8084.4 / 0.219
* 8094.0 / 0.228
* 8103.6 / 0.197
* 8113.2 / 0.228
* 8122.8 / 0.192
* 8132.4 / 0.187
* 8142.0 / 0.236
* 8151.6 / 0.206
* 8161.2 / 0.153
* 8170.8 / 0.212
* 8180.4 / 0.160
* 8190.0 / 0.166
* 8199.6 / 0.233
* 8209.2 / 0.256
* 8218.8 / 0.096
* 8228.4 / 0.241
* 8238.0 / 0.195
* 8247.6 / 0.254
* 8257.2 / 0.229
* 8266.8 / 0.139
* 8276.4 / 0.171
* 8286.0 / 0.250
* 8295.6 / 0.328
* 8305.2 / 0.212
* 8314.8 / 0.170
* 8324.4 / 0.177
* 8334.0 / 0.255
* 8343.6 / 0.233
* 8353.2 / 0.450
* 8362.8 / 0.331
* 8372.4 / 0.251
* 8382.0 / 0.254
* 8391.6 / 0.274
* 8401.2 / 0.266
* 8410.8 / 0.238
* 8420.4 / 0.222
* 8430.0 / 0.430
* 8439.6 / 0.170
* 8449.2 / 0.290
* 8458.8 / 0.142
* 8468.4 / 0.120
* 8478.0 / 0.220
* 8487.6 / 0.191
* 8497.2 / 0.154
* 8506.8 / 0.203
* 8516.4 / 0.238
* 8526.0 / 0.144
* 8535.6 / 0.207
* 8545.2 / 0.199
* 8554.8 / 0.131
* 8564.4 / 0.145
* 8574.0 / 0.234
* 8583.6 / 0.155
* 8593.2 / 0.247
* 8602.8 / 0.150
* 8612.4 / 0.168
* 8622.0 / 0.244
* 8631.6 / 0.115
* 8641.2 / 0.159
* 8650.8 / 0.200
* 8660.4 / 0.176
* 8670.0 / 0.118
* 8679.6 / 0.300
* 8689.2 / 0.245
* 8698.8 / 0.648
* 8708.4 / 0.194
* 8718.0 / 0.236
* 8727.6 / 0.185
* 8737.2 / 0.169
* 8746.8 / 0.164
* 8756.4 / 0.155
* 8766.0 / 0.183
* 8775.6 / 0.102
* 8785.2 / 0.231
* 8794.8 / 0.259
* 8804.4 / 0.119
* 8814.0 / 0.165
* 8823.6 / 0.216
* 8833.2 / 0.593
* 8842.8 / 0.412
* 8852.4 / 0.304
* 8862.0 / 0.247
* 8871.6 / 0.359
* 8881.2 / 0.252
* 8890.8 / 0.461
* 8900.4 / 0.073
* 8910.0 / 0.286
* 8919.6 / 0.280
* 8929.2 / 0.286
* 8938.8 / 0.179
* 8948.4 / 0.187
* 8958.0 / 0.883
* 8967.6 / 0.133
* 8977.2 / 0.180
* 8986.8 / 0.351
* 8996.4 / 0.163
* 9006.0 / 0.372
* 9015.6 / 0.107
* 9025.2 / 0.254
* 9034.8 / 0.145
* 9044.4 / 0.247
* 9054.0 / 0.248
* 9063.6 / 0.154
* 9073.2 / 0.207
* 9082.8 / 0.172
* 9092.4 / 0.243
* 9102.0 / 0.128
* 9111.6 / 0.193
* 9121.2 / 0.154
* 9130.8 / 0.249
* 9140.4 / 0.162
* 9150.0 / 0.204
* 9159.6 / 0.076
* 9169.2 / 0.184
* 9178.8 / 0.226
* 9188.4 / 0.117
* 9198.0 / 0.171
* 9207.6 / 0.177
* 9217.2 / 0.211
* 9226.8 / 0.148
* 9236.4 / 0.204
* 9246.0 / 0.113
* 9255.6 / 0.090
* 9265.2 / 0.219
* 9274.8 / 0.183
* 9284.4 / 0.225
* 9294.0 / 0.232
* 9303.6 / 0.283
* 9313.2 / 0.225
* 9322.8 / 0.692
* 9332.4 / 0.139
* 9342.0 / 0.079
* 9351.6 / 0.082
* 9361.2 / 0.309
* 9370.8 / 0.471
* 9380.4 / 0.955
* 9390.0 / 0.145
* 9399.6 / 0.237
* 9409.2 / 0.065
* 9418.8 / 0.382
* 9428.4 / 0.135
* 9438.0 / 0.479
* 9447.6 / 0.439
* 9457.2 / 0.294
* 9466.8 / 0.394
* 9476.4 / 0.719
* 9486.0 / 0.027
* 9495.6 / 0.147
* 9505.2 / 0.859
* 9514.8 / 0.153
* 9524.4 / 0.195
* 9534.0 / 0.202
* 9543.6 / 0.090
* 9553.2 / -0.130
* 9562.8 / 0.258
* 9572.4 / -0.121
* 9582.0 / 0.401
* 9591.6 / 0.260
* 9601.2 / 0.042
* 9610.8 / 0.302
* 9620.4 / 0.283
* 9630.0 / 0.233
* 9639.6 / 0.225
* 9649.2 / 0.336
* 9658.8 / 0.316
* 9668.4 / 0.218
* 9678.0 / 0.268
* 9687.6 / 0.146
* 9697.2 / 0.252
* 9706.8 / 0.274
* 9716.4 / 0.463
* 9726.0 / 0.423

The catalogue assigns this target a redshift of 0.79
